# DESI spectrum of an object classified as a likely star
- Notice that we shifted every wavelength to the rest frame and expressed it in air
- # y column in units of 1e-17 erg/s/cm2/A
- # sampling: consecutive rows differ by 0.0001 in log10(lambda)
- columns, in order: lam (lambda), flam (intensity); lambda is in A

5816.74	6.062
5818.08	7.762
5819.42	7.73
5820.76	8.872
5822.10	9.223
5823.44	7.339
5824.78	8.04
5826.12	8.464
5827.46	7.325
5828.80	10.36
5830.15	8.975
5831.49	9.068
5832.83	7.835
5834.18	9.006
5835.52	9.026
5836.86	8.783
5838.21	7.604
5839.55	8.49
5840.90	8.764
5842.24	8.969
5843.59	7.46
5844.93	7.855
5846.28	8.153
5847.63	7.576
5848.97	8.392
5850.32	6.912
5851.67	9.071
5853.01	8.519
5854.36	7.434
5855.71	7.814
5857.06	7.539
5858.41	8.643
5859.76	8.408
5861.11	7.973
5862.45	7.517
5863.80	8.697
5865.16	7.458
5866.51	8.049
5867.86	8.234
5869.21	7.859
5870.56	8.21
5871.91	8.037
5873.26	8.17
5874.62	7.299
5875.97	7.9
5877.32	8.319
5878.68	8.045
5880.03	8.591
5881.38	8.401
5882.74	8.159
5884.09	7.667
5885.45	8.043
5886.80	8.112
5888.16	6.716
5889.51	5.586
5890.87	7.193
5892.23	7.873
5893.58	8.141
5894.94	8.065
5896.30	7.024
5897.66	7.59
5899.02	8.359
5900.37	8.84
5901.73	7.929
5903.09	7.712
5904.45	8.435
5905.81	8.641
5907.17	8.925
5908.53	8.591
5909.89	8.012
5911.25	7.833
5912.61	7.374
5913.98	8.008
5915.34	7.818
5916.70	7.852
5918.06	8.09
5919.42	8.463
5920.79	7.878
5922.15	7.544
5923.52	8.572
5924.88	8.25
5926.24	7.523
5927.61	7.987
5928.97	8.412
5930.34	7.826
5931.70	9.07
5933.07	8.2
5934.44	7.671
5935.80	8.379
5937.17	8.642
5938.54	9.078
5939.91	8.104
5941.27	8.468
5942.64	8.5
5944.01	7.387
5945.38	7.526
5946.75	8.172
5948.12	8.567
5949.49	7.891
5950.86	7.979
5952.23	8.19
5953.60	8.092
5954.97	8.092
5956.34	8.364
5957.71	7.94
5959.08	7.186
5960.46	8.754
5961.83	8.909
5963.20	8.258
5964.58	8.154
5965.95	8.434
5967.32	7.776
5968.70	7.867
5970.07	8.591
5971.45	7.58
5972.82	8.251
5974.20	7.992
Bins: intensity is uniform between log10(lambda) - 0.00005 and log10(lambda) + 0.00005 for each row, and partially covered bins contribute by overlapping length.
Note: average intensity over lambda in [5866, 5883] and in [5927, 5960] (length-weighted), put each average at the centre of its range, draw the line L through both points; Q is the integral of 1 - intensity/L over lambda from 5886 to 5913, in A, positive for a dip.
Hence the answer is 0.9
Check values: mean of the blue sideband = 8.1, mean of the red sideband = 8.16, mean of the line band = 7.86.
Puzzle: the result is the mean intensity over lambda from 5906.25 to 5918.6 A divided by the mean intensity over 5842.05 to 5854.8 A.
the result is 1.0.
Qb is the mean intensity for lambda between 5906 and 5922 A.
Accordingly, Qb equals 8.08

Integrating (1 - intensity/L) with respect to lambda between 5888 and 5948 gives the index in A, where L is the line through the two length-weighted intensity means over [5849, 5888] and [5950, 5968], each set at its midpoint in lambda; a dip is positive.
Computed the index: 0.6 A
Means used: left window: 8.03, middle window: 8.02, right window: 8.16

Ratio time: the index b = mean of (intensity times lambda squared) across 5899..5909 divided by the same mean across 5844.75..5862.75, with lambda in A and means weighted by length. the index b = 1.07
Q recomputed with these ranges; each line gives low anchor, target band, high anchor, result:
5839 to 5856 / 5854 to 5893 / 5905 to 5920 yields 1.3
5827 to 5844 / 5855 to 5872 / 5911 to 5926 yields 0.7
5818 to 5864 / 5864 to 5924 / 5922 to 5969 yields 2.0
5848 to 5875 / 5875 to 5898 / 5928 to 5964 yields 1.0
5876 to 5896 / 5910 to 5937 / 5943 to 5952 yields -0.6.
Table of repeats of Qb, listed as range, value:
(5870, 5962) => 8.04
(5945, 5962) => 8.12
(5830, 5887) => 8.16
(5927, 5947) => 8.23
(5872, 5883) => 8.1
